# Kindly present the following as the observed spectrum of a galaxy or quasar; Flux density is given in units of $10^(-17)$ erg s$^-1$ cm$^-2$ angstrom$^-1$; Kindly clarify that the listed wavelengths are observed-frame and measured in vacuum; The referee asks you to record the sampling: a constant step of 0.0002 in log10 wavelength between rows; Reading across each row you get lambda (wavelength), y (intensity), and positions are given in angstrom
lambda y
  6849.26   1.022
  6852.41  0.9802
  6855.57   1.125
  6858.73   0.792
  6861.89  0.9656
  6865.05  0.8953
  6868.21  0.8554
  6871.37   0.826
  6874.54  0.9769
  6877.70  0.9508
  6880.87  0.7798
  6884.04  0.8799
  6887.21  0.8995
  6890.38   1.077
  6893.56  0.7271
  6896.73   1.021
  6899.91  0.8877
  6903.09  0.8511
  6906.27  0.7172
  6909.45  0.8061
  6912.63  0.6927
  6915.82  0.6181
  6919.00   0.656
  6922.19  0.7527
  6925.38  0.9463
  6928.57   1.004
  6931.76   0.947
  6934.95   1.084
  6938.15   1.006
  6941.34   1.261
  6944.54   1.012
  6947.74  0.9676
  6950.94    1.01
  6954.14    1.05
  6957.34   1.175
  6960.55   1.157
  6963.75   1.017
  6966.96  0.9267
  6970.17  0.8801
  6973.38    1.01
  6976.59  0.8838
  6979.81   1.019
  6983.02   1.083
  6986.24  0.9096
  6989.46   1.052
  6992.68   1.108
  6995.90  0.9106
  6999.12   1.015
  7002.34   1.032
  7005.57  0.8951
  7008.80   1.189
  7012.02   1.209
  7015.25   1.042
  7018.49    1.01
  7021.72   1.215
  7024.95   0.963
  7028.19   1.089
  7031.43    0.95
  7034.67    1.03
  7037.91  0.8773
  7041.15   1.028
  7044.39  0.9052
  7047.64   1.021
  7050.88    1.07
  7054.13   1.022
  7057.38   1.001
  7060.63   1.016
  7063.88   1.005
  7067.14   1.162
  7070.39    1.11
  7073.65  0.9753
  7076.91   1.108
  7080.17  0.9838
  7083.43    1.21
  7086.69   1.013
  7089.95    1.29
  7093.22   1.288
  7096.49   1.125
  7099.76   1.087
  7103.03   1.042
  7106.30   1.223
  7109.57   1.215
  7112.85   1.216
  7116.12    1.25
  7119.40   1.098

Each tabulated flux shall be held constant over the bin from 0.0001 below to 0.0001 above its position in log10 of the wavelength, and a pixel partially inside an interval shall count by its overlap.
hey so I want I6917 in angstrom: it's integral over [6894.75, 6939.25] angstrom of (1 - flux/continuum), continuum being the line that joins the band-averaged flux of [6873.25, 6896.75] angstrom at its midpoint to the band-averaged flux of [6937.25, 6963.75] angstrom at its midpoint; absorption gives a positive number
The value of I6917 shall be 6.17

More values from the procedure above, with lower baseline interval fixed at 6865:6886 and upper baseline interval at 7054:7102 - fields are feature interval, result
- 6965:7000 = 0.4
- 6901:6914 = 2.0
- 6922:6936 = -0.4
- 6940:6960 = -2.5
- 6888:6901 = -0.4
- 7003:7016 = -0.8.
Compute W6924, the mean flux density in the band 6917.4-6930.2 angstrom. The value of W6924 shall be 0.84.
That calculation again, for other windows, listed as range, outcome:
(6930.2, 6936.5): 1.02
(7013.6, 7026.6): 1.06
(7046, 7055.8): 1.04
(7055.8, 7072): 1.06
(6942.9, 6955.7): 1.01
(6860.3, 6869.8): 0.906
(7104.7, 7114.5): 1.22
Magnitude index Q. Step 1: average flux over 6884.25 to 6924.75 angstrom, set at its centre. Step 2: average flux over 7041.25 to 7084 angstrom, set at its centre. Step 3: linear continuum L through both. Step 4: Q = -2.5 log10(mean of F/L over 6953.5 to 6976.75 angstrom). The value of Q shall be -0.13 mag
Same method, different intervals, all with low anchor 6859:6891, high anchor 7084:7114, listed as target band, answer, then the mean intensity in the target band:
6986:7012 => 0.02 mag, 1.03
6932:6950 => -0.08 mag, 1.06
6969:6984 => 0.05 mag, 0.974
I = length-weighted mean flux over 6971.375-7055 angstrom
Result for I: 1.02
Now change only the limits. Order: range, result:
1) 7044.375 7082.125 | 1.04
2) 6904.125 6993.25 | 0.953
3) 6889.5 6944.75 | 0.887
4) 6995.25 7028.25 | 1.05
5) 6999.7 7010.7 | 1.04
